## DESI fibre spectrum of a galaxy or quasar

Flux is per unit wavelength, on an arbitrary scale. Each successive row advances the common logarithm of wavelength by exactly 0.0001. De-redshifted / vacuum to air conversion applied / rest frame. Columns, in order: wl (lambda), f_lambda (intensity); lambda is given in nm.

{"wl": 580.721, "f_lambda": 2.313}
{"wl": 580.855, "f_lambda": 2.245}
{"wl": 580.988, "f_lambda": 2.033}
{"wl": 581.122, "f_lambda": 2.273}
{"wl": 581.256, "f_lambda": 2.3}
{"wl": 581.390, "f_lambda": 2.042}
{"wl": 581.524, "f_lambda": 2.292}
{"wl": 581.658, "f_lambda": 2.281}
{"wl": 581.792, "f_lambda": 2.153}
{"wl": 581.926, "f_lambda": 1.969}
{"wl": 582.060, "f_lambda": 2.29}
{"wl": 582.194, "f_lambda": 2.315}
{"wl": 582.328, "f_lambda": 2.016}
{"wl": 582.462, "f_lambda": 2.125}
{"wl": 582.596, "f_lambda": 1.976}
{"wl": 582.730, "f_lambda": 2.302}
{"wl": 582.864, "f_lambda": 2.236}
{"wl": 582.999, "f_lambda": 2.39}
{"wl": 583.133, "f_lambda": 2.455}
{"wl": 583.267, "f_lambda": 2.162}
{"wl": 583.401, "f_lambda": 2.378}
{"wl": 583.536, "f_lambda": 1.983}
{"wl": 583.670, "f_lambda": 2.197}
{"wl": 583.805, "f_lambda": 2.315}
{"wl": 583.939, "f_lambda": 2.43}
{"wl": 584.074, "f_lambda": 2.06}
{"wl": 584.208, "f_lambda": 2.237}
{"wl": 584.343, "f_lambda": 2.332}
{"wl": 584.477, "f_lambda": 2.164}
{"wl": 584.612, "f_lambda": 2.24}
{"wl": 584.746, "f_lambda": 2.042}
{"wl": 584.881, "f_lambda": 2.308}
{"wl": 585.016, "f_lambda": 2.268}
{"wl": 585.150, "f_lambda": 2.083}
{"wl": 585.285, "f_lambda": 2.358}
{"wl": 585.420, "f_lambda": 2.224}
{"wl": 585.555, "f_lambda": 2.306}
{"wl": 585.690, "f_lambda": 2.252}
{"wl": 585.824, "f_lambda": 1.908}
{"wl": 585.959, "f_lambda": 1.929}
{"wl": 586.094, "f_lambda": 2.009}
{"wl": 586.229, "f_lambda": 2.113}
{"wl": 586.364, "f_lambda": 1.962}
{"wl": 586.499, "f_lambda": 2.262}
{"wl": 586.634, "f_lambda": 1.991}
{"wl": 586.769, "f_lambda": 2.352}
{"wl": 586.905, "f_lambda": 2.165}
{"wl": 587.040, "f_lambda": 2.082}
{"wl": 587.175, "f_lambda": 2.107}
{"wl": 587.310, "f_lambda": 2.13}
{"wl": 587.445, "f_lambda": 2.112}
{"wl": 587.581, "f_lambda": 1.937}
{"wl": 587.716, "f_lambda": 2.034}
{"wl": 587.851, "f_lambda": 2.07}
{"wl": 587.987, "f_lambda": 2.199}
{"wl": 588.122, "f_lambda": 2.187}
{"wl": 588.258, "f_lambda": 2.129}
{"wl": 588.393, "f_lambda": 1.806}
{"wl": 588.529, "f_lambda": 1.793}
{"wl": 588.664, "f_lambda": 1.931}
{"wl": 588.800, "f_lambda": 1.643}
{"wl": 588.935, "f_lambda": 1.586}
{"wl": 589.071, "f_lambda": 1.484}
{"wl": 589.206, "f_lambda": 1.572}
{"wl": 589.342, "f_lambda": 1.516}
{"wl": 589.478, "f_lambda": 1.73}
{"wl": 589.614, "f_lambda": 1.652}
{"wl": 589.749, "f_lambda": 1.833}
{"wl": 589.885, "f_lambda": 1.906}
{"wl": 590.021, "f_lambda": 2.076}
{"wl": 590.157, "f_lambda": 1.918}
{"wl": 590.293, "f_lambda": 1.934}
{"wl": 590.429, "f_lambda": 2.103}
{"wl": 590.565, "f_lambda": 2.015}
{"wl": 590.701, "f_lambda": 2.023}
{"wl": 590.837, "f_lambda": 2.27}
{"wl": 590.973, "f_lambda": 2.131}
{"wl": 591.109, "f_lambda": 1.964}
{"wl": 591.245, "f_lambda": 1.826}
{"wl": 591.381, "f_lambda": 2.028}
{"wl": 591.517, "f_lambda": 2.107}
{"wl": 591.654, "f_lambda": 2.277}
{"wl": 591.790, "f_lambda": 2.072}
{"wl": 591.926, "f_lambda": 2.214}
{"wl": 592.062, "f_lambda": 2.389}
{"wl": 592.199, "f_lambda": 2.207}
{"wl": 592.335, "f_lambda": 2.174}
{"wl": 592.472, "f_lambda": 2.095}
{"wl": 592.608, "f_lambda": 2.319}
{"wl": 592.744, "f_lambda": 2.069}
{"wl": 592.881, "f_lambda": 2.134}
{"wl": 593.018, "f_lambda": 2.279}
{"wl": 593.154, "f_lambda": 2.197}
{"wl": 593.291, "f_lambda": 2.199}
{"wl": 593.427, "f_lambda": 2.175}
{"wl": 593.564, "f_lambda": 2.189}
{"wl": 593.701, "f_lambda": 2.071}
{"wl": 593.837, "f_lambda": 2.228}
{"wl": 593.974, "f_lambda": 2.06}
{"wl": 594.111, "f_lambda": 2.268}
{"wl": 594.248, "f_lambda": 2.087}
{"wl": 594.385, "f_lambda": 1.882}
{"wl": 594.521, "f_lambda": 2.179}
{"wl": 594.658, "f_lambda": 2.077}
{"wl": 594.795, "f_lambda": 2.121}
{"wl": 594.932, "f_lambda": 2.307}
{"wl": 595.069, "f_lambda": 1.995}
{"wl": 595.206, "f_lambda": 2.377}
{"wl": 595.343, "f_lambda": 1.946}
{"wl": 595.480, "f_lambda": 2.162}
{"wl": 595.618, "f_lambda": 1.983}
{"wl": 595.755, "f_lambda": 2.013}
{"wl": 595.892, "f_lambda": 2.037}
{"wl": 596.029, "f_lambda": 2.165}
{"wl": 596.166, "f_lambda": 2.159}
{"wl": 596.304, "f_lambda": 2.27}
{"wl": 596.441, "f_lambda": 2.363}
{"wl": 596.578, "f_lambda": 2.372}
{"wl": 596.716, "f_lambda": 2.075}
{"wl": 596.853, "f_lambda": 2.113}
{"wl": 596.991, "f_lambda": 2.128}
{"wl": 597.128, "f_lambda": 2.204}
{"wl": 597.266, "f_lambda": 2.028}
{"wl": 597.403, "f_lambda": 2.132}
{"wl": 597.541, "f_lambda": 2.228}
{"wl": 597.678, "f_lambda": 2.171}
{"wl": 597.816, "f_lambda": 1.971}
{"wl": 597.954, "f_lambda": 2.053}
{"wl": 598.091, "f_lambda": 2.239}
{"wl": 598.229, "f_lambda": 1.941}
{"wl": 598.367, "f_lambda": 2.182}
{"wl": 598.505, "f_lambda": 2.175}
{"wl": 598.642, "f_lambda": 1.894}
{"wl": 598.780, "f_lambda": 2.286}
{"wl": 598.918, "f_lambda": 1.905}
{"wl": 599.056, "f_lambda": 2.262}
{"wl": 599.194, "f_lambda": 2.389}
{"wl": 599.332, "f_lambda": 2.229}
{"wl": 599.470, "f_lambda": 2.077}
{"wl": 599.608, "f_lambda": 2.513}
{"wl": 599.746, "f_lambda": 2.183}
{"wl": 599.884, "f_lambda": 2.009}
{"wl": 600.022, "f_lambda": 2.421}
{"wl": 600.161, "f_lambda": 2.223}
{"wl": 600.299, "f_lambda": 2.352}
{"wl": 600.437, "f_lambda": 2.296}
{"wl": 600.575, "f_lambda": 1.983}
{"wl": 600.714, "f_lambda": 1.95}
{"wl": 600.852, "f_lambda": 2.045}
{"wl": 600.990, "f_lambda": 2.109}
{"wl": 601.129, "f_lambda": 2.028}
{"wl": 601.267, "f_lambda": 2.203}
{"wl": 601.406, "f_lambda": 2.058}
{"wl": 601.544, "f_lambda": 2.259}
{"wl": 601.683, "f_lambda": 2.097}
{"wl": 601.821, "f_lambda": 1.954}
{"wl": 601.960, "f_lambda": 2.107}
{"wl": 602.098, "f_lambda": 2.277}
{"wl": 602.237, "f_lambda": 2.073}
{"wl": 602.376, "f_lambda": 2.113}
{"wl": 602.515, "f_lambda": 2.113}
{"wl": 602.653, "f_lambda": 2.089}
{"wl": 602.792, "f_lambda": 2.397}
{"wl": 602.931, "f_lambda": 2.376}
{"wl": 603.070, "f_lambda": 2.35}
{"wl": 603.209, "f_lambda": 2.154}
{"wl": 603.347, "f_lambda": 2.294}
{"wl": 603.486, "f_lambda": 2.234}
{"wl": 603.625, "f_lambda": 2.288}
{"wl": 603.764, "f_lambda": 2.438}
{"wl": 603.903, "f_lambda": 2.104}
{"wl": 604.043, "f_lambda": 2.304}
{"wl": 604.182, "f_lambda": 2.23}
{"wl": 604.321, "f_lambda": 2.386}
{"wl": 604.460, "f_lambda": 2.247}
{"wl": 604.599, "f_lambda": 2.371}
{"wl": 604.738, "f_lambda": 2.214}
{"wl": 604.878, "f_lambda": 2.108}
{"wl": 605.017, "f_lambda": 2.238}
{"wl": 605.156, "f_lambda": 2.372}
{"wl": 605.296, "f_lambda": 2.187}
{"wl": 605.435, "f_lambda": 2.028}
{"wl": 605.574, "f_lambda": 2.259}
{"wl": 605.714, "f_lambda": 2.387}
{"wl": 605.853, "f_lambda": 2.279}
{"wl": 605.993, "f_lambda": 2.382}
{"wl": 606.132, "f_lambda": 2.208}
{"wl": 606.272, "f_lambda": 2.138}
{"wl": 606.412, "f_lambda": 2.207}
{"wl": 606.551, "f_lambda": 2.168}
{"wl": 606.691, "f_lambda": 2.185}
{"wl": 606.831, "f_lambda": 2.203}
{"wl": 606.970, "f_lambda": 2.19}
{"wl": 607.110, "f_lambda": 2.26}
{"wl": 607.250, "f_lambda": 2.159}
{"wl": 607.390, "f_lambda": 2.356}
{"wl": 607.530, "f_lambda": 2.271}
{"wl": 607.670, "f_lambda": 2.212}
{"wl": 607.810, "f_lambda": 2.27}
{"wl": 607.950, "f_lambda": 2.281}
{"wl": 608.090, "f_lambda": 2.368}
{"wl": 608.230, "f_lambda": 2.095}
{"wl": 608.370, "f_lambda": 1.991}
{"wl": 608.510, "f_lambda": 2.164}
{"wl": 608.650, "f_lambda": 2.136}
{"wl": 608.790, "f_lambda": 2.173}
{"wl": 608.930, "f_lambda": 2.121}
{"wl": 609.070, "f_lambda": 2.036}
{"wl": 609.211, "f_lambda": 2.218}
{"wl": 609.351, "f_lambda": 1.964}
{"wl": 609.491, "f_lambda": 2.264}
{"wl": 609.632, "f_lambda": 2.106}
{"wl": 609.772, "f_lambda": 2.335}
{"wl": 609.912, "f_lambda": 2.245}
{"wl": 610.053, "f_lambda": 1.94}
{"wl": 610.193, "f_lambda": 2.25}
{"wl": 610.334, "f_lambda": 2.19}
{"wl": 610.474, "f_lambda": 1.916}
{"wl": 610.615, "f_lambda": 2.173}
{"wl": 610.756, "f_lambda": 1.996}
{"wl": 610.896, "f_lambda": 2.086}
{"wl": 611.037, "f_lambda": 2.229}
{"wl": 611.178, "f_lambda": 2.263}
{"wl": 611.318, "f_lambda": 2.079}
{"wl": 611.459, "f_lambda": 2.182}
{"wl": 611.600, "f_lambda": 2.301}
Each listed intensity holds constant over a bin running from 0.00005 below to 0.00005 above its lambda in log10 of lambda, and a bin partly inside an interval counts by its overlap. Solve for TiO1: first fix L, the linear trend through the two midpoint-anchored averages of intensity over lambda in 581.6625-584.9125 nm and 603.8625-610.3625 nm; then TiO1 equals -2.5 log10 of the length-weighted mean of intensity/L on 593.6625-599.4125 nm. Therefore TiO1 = 0.04 mag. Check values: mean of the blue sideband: 2.21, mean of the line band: 2.14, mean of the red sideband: 2.21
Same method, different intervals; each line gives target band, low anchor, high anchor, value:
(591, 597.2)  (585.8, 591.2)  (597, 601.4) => -0.04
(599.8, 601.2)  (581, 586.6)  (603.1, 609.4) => 0.04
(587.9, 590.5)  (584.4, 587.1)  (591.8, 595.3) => 0.17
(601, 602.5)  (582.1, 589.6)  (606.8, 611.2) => 0.01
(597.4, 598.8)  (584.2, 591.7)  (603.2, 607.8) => 0.02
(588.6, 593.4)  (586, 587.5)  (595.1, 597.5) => 0.07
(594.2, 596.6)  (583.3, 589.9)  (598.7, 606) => 0.00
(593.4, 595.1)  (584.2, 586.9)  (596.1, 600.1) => 0.02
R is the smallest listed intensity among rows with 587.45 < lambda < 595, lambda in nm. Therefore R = 1.484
